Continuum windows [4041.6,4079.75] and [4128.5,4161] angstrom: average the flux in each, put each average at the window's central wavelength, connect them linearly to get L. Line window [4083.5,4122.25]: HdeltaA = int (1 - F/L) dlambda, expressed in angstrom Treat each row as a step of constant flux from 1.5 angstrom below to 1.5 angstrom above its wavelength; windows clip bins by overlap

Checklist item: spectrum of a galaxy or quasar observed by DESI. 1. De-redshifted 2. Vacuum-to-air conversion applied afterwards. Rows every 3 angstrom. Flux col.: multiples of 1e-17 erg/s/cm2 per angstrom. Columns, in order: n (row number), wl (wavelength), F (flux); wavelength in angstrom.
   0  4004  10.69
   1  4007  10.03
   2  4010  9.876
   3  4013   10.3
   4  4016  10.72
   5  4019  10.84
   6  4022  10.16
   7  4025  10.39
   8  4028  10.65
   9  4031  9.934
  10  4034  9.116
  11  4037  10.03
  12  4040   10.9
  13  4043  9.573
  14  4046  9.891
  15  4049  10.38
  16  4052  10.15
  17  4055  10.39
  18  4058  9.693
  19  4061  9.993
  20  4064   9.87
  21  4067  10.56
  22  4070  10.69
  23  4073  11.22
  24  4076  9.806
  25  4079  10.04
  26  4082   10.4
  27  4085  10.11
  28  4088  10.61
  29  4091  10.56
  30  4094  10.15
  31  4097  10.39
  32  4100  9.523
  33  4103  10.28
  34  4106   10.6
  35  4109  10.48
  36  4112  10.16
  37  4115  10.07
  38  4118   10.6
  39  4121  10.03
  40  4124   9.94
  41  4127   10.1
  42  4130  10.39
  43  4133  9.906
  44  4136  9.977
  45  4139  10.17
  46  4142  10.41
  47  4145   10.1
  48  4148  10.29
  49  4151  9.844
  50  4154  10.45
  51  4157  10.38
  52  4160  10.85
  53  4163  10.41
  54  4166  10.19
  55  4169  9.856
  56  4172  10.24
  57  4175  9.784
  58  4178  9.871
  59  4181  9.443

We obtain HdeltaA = -0.2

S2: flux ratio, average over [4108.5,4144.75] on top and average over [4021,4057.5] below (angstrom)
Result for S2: 1.0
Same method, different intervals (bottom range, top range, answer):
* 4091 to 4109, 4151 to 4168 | 1.01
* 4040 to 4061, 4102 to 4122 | 1.02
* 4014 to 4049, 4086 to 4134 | 1.00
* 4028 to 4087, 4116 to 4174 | 1.01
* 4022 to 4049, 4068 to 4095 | 1.03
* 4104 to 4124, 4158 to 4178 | 0.99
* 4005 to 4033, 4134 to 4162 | 1.00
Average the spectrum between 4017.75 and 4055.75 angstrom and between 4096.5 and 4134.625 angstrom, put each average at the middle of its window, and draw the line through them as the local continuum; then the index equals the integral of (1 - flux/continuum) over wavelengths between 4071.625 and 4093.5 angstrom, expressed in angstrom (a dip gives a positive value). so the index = -0.42 angstrom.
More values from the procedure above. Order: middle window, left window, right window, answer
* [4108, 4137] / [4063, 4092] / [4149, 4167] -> 0.59 angstrom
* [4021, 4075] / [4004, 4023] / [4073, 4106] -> 0.59 angstrom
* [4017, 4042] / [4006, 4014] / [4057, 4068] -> -0.51 angstrom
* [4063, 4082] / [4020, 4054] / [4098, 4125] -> -0.42 angstrom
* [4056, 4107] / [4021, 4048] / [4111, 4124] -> -0.63 angstrom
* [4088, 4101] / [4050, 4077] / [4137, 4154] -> 0.01 angstrom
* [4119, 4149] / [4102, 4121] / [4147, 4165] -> 0.63 angstrom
